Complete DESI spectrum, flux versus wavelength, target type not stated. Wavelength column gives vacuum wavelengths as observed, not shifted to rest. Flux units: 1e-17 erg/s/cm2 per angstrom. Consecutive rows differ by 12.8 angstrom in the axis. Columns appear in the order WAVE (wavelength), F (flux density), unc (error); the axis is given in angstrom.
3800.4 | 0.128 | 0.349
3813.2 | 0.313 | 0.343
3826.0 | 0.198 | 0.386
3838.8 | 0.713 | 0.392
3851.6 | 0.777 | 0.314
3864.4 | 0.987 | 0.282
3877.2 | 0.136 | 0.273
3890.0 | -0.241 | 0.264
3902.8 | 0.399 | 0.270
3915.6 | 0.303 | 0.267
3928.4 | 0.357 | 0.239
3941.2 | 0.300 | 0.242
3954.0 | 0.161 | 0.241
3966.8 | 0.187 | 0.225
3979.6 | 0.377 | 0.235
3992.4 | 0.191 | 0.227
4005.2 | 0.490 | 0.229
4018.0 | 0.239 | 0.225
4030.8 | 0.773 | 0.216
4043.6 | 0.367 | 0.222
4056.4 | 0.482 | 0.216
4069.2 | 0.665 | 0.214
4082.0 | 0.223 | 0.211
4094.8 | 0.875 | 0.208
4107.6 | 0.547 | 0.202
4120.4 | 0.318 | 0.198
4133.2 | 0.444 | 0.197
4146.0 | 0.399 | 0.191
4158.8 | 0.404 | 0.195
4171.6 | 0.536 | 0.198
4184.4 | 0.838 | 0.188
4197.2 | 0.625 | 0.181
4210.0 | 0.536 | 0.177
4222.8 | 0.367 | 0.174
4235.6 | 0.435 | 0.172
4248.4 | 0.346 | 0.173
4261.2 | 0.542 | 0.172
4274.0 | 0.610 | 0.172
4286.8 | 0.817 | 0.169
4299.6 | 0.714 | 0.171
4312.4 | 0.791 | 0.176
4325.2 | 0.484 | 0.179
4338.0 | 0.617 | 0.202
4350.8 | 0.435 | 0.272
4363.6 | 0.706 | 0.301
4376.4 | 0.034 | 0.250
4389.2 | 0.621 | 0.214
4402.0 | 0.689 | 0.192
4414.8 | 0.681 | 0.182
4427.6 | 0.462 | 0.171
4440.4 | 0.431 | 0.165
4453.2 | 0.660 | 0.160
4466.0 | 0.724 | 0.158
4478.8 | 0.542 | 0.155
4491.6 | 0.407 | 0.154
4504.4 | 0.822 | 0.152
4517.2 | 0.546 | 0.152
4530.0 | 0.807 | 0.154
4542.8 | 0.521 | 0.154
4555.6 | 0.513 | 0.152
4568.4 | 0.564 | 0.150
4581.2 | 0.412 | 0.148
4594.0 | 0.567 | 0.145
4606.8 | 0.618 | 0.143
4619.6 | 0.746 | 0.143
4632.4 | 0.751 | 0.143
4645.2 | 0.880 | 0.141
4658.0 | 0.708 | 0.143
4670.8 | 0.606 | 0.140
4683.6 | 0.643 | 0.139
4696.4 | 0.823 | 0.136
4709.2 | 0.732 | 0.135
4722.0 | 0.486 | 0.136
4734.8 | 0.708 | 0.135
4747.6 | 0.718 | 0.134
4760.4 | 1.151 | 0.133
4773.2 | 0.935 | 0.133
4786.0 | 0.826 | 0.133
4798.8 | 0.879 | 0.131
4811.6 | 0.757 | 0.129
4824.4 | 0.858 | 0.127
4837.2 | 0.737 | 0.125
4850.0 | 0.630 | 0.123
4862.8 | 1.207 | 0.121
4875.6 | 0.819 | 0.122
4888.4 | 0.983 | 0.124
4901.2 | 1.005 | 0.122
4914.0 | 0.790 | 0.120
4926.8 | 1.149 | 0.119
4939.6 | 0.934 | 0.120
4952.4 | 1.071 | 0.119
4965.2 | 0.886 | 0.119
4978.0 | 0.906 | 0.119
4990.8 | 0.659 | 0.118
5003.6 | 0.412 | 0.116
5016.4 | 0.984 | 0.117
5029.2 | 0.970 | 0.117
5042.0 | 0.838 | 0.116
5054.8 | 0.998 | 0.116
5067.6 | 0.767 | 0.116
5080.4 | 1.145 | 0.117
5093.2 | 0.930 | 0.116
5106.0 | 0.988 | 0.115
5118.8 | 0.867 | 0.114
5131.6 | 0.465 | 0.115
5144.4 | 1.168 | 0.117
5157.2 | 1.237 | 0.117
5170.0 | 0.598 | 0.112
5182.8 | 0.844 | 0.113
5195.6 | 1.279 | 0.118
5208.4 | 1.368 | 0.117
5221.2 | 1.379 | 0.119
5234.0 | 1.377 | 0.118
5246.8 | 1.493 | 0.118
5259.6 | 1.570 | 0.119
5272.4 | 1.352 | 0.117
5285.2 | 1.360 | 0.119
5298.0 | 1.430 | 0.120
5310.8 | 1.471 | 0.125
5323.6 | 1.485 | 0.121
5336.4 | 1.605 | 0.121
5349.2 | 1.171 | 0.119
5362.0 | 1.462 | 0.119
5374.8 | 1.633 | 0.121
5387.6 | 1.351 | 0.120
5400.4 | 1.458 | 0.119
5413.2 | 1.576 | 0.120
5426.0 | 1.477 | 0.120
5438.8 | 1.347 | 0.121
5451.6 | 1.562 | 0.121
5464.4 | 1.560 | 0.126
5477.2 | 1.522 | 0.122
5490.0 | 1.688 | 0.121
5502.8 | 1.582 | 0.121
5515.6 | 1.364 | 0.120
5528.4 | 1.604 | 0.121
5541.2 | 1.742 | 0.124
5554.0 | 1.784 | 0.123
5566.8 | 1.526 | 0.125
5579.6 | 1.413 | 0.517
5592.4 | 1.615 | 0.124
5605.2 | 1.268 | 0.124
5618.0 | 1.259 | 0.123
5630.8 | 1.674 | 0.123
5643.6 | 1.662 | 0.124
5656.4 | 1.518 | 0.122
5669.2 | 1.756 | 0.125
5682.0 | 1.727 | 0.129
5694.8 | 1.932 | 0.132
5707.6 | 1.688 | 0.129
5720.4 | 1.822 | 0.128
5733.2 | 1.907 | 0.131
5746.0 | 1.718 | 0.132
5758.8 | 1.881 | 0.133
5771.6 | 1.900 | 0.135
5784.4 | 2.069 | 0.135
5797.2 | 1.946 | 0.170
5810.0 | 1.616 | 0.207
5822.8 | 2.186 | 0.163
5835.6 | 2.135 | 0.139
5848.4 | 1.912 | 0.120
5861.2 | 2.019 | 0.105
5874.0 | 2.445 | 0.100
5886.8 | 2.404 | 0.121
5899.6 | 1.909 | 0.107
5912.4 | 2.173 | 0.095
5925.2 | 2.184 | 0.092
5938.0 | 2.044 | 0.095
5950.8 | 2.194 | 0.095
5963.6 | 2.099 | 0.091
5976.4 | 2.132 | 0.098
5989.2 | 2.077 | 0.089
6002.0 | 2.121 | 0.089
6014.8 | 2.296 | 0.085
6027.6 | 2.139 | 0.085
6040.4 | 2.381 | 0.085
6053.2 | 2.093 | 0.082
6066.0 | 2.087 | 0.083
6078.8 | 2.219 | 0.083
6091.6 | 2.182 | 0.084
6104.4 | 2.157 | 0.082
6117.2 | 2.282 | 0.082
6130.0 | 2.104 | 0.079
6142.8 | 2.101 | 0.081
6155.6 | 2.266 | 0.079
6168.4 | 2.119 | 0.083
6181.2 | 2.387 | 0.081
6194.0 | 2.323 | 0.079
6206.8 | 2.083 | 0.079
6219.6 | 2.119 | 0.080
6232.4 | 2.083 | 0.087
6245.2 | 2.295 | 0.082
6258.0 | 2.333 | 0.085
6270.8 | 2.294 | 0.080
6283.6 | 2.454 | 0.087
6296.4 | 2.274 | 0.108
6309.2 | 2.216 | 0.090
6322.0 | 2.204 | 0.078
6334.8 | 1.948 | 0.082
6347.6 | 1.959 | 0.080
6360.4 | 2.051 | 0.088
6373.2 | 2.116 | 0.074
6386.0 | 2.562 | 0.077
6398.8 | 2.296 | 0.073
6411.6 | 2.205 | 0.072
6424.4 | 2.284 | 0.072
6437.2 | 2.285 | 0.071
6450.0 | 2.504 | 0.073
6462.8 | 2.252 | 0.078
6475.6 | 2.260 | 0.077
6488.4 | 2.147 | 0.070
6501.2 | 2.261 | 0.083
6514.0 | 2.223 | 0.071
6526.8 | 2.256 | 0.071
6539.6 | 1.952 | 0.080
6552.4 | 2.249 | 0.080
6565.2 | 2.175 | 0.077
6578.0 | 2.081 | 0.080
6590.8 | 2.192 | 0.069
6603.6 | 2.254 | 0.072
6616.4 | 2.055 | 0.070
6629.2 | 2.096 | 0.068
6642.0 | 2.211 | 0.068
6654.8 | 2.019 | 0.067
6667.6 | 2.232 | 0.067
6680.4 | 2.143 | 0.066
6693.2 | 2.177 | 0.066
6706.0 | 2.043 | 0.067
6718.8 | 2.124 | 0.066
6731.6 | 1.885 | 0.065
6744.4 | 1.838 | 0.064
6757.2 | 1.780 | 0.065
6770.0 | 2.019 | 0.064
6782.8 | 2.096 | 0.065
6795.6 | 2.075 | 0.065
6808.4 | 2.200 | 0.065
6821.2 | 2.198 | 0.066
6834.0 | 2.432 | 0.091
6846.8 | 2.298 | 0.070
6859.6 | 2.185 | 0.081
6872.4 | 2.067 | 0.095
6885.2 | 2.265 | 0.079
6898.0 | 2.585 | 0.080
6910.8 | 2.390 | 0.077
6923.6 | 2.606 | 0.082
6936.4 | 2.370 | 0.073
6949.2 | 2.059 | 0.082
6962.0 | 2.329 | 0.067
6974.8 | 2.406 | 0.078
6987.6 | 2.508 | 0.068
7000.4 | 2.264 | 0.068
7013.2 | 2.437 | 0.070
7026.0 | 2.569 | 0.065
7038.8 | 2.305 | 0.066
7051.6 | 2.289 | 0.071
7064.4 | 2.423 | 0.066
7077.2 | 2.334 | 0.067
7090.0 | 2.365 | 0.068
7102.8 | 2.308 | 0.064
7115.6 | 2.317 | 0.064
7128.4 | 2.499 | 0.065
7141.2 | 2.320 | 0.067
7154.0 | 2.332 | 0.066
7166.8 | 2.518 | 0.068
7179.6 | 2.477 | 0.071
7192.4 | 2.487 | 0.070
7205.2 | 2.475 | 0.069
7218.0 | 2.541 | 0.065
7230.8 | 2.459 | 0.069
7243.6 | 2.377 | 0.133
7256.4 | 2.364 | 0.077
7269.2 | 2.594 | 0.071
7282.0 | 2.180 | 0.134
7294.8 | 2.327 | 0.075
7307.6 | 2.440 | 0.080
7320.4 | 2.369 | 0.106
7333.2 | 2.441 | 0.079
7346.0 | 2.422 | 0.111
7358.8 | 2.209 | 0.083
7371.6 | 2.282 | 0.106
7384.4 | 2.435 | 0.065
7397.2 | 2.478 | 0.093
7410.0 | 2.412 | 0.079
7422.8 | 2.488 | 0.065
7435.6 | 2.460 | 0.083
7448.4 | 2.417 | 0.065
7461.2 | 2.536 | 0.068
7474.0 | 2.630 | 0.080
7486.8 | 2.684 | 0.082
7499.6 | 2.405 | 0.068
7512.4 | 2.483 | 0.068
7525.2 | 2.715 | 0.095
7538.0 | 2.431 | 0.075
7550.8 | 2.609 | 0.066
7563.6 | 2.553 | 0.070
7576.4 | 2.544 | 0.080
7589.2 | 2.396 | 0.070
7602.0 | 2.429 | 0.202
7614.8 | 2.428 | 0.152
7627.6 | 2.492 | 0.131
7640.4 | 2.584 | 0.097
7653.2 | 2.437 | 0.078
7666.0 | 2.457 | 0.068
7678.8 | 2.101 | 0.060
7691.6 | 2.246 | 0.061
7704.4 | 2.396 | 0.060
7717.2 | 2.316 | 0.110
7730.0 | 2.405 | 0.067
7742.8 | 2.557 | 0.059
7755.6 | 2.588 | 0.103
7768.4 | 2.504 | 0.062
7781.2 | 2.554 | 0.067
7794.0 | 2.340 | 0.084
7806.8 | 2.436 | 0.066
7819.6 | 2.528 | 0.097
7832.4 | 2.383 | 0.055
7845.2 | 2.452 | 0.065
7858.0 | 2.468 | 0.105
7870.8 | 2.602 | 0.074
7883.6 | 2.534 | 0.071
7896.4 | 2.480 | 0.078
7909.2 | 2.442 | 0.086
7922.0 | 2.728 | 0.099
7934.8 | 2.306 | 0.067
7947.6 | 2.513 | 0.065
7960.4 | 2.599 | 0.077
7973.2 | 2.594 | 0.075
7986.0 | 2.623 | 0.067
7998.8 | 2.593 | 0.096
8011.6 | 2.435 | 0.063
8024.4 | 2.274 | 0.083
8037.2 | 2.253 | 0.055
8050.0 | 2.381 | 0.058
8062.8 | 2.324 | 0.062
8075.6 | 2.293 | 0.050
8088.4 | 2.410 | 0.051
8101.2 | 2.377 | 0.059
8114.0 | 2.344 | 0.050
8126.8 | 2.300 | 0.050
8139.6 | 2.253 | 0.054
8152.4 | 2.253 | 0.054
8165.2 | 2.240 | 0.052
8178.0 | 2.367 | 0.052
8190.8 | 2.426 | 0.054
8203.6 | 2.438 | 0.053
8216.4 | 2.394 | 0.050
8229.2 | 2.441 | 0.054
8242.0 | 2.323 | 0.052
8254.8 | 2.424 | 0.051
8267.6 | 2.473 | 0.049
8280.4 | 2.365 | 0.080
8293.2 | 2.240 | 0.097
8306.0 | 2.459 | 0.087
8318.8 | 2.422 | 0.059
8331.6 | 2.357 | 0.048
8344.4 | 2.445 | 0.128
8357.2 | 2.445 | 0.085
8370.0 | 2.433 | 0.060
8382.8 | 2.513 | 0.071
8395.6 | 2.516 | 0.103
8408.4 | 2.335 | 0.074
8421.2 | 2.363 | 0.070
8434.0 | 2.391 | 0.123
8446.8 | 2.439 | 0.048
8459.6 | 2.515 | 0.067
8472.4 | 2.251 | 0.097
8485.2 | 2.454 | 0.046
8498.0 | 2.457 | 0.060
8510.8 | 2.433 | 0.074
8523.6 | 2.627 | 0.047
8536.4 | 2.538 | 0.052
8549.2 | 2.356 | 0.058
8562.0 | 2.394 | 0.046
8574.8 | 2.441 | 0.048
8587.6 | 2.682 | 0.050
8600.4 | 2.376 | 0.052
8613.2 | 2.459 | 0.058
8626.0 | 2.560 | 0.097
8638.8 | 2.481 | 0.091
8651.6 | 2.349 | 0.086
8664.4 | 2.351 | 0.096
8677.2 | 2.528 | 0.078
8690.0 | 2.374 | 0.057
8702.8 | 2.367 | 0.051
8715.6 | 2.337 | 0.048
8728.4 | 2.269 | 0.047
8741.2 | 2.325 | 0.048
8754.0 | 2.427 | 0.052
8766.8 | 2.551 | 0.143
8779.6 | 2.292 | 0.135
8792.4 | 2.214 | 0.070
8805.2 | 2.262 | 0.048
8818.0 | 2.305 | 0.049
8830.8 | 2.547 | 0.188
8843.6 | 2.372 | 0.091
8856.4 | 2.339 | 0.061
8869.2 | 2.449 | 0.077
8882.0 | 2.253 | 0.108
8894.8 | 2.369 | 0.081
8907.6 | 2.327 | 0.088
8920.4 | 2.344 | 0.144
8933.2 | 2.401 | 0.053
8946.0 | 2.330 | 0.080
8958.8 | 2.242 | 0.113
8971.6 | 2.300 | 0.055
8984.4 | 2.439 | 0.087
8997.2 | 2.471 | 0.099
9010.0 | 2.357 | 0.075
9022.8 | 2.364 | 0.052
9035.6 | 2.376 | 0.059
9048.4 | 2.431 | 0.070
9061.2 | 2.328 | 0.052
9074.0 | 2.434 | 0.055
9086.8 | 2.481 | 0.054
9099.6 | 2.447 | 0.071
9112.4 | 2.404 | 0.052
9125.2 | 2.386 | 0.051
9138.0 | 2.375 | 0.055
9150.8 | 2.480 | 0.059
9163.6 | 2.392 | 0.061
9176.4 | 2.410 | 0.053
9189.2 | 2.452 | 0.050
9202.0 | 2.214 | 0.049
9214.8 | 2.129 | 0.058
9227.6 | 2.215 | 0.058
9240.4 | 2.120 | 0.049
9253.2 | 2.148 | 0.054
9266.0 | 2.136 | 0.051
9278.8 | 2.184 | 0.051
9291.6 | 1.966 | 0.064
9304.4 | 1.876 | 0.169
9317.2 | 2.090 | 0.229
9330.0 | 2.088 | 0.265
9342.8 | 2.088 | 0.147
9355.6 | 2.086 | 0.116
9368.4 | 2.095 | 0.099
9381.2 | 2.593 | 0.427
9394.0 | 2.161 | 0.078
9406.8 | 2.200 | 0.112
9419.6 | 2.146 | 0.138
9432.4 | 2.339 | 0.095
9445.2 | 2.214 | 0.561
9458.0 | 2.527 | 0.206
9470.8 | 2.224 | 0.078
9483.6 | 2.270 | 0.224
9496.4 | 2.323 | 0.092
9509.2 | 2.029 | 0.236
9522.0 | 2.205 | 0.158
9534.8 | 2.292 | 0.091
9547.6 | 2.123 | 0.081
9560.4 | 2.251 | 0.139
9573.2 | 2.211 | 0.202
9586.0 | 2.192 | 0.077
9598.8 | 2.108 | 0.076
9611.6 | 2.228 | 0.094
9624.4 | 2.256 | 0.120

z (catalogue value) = 0.303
